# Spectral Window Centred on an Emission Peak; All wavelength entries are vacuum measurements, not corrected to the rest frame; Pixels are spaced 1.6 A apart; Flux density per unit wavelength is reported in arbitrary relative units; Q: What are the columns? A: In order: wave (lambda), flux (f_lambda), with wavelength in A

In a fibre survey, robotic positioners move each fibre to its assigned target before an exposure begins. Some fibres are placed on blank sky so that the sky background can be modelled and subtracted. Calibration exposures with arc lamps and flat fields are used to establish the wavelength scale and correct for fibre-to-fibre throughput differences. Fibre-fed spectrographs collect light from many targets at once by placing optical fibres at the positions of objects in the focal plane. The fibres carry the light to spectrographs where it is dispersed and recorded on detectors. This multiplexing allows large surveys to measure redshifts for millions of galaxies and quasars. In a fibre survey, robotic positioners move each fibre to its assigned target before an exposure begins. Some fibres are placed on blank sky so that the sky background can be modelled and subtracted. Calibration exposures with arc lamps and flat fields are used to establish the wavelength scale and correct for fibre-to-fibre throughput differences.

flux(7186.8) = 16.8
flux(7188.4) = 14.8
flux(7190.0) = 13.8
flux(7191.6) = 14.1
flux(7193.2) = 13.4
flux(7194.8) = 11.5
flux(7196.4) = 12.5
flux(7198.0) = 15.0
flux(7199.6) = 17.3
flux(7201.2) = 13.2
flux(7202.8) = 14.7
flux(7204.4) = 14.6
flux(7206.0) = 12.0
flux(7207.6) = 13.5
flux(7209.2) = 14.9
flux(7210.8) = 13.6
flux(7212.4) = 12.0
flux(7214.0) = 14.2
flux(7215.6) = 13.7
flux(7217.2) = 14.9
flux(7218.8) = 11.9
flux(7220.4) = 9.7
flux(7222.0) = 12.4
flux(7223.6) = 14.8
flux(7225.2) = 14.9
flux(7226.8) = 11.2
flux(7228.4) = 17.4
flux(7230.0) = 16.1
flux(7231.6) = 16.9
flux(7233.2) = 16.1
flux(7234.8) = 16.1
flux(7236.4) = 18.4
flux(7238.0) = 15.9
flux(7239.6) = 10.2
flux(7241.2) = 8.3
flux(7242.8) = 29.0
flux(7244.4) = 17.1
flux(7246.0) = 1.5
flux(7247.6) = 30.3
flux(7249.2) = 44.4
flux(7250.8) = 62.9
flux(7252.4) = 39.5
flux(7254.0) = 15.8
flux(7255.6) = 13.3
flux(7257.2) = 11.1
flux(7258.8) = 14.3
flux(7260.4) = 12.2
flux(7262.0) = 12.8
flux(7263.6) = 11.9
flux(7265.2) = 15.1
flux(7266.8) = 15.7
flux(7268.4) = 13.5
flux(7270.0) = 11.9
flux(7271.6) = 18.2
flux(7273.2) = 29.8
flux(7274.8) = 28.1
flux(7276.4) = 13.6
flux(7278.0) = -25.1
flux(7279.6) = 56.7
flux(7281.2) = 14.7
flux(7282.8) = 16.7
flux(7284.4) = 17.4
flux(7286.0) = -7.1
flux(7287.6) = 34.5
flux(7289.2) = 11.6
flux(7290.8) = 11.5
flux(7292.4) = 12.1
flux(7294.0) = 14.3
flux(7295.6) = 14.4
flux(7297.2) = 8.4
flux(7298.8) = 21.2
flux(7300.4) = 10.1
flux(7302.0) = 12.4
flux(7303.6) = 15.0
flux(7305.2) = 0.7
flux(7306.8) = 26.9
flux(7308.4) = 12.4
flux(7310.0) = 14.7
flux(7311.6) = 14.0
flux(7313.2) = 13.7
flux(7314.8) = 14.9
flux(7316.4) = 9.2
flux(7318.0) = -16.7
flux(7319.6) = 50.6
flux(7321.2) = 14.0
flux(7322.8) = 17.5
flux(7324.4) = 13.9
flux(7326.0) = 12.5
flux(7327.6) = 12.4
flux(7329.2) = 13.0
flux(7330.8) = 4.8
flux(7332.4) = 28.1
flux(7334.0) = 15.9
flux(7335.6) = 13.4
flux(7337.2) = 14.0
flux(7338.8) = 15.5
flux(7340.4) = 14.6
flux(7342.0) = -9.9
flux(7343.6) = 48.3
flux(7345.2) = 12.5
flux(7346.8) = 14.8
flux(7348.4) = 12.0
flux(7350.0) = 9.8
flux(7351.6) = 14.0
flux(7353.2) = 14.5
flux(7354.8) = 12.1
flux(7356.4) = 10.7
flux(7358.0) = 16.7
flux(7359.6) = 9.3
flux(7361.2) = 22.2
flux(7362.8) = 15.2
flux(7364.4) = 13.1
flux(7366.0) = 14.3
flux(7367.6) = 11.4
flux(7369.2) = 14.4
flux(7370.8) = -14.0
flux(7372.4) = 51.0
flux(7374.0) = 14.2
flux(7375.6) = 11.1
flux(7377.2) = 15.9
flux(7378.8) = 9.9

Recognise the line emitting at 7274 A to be [N II] 6583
